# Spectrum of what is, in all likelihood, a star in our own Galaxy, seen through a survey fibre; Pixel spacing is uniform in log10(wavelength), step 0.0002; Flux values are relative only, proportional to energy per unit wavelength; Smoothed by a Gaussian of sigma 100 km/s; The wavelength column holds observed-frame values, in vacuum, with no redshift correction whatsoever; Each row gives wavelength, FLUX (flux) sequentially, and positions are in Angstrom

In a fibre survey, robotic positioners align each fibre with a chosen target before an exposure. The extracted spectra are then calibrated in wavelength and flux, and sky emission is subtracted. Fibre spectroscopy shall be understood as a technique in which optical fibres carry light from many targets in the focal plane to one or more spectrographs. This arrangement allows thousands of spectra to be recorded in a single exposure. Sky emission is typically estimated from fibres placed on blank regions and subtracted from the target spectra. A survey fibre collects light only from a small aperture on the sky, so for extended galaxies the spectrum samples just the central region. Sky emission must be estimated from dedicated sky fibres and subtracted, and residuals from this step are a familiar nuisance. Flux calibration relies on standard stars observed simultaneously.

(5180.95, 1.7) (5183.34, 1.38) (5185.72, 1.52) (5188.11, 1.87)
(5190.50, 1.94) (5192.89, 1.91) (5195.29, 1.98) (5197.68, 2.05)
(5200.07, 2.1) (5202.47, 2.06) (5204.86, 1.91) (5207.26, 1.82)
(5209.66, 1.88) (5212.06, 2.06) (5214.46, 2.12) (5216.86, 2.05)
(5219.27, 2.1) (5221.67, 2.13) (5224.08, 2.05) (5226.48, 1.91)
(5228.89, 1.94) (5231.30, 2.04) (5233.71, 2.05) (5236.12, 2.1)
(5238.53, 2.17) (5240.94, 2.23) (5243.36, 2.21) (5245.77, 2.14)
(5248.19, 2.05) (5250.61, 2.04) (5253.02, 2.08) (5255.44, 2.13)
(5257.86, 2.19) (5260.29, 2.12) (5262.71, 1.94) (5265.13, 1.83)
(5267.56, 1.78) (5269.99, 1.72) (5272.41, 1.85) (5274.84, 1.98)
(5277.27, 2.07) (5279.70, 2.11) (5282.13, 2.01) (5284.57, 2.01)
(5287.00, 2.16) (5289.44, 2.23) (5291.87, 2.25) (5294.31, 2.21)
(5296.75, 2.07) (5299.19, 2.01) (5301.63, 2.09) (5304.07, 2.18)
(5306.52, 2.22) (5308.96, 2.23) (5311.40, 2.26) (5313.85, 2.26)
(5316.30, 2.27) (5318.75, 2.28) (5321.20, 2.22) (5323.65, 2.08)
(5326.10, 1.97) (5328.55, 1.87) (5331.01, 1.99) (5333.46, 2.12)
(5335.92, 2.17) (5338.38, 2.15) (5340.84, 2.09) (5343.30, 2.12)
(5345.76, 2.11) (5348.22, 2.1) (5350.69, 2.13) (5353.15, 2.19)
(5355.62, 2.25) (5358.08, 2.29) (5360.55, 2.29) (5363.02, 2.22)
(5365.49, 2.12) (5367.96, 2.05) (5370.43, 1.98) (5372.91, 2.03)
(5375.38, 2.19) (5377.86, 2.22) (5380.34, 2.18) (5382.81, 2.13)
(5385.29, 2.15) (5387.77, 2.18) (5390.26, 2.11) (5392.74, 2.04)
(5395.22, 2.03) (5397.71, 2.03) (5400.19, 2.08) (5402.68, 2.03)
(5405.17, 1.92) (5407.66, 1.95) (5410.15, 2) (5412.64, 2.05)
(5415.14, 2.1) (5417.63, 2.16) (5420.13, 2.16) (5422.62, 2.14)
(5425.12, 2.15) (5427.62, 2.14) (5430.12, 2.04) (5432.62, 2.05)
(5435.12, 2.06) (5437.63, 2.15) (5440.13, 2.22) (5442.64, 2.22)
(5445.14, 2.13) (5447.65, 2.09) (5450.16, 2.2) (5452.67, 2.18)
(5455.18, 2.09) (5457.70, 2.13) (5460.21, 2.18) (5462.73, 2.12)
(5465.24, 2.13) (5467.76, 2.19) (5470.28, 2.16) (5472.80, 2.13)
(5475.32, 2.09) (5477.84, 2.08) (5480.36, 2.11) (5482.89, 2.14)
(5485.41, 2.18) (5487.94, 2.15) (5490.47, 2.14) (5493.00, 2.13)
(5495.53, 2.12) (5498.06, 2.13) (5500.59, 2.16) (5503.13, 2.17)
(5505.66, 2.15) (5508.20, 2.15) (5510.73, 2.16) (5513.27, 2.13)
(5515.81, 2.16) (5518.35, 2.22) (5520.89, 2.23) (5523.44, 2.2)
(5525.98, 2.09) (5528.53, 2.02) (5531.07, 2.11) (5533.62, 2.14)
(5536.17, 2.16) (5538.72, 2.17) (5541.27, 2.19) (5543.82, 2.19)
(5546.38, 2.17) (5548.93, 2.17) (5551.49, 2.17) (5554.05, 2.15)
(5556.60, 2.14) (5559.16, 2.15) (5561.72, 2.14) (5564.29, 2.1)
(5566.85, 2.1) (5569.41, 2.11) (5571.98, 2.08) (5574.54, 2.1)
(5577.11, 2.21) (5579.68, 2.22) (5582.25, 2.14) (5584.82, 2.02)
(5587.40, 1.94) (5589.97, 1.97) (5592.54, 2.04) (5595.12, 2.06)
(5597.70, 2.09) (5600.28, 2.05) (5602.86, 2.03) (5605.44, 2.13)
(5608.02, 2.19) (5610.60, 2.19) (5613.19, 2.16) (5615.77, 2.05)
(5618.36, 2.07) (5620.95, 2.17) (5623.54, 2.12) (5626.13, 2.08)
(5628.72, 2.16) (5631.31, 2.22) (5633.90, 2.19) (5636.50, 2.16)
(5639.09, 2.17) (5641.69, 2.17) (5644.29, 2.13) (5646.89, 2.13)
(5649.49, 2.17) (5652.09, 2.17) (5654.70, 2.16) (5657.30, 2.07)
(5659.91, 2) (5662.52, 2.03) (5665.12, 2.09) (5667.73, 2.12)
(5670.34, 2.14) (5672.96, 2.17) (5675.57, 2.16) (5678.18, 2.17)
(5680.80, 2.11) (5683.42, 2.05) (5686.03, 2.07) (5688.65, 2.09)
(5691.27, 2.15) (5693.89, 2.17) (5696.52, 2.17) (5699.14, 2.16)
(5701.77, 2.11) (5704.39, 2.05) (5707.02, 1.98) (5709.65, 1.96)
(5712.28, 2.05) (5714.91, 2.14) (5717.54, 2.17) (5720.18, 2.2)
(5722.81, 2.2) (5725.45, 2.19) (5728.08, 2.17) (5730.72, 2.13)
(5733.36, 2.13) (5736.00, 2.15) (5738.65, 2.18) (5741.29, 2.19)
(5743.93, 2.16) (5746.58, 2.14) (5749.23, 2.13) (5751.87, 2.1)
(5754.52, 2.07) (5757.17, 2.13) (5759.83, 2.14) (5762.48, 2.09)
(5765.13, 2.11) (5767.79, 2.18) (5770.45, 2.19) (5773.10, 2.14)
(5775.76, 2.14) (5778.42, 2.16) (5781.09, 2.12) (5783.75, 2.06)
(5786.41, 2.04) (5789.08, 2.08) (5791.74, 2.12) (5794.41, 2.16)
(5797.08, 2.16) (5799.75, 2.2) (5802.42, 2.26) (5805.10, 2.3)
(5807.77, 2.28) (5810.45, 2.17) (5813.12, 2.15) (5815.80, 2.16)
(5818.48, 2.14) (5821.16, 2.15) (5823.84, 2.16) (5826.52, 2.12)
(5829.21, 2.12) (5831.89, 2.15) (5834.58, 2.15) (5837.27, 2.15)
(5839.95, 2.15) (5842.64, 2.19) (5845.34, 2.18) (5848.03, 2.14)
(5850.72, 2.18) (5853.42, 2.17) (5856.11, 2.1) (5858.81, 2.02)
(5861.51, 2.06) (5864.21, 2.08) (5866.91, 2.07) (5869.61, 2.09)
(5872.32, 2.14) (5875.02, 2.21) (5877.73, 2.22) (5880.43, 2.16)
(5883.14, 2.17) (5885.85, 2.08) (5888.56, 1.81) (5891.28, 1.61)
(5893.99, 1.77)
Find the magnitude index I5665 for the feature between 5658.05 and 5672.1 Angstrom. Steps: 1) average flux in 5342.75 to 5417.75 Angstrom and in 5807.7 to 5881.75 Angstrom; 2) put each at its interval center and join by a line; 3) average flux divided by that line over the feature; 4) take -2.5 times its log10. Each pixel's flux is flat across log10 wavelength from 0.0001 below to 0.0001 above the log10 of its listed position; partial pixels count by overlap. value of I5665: 0.03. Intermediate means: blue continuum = 2.11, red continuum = 2.14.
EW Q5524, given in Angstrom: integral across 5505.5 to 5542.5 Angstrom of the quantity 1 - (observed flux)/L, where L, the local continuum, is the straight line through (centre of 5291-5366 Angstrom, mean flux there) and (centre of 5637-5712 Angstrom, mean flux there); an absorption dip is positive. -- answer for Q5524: -0.4 Angstrom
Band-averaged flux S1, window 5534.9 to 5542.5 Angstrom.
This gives 2.17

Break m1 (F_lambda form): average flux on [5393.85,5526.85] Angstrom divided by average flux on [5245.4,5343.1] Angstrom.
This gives 1.02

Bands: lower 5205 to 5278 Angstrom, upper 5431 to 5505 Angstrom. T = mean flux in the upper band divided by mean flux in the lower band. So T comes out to 1.06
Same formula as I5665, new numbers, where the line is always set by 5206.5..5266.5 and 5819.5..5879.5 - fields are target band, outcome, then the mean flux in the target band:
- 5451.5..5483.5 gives -0.02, 2.13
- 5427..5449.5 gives -0.02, 2.12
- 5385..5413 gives 0.02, 2.04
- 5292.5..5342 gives -0.04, 2.14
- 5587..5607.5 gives 0.03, 2.05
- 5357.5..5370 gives -0.05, 2.18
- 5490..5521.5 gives -0.03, 2.16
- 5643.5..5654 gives -0.02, 2.15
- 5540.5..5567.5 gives -0.03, 2.15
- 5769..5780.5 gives -0.01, 2.15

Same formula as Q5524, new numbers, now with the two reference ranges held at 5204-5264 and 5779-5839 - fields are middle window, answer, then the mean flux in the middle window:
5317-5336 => -0.1 Angstrom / 2.09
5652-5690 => 0.5 Angstrom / 2.1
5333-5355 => -0.6 Angstrom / 2.13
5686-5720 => 0.6 Angstrom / 2.1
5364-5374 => 0.2 Angstrom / 2.05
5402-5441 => 0.2 Angstrom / 2.08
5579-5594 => 0.5 Angstrom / 2.05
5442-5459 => -0.4 Angstrom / 2.15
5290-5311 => -1.0 Angstrom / 2.16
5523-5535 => 0.0 Angstrom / 2.11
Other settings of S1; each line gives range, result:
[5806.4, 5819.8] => 2.18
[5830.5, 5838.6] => 2.15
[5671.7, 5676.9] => 2.17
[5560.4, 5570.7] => 2.11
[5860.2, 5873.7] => 2.09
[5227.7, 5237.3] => 2.03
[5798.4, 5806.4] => 2.25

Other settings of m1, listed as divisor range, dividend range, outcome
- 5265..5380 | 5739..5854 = 1.02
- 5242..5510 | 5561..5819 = 1.01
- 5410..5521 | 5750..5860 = 1.00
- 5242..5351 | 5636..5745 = 1.02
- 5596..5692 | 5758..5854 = 1.01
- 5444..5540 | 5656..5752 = 0.99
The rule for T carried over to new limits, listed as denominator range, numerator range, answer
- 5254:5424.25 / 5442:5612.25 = 1.02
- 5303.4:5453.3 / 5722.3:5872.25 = 1.01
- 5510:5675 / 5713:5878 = 1.01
